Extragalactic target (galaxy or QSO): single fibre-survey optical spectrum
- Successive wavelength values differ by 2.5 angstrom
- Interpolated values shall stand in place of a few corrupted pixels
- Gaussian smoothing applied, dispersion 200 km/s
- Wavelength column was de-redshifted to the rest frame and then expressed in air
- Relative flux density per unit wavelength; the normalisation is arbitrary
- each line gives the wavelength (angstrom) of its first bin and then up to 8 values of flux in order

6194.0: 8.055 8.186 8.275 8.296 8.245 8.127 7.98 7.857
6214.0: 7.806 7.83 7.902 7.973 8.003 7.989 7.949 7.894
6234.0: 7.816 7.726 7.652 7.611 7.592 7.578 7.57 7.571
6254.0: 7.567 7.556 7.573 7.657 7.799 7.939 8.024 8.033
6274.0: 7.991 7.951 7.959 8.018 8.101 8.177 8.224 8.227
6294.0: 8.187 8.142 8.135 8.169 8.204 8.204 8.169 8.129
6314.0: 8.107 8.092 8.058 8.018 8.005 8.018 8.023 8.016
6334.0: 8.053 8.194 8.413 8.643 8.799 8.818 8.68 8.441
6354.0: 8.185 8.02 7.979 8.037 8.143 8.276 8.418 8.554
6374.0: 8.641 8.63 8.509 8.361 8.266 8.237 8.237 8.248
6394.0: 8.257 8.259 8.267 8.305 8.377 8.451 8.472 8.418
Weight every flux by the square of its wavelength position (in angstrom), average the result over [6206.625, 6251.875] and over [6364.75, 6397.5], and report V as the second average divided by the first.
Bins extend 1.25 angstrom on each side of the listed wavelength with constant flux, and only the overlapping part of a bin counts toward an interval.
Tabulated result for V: 1.13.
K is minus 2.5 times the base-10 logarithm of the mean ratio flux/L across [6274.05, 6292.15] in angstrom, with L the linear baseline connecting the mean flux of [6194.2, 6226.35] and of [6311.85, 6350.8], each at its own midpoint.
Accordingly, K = 0.01 mag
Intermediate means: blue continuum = 8.04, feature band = 8.08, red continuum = 8.26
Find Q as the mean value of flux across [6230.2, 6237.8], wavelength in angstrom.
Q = 7.81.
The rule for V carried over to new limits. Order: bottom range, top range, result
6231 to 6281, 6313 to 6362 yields 1.09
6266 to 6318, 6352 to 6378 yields 1.05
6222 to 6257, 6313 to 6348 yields 1.10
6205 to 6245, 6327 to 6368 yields 1.10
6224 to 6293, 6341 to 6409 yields 1.11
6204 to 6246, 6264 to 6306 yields 1.05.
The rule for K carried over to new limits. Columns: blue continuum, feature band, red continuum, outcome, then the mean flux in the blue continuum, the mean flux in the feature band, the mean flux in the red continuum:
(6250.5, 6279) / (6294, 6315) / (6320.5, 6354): -0.01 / 7.8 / 8.16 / 8.31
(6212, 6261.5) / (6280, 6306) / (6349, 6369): -0.03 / 7.74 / 8.16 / 8.2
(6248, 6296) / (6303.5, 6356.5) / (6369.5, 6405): -0.01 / 7.91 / 8.25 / 8.37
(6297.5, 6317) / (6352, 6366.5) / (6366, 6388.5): 0.03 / 8.15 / 8.11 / 8.43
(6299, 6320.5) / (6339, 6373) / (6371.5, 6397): -0.01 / 8.14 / 8.39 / 8.38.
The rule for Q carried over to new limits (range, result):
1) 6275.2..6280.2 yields 7.96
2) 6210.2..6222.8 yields 7.87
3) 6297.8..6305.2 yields 8.17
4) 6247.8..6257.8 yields 7.57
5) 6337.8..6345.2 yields 8.62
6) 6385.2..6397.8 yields 8.25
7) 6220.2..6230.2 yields 7.98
